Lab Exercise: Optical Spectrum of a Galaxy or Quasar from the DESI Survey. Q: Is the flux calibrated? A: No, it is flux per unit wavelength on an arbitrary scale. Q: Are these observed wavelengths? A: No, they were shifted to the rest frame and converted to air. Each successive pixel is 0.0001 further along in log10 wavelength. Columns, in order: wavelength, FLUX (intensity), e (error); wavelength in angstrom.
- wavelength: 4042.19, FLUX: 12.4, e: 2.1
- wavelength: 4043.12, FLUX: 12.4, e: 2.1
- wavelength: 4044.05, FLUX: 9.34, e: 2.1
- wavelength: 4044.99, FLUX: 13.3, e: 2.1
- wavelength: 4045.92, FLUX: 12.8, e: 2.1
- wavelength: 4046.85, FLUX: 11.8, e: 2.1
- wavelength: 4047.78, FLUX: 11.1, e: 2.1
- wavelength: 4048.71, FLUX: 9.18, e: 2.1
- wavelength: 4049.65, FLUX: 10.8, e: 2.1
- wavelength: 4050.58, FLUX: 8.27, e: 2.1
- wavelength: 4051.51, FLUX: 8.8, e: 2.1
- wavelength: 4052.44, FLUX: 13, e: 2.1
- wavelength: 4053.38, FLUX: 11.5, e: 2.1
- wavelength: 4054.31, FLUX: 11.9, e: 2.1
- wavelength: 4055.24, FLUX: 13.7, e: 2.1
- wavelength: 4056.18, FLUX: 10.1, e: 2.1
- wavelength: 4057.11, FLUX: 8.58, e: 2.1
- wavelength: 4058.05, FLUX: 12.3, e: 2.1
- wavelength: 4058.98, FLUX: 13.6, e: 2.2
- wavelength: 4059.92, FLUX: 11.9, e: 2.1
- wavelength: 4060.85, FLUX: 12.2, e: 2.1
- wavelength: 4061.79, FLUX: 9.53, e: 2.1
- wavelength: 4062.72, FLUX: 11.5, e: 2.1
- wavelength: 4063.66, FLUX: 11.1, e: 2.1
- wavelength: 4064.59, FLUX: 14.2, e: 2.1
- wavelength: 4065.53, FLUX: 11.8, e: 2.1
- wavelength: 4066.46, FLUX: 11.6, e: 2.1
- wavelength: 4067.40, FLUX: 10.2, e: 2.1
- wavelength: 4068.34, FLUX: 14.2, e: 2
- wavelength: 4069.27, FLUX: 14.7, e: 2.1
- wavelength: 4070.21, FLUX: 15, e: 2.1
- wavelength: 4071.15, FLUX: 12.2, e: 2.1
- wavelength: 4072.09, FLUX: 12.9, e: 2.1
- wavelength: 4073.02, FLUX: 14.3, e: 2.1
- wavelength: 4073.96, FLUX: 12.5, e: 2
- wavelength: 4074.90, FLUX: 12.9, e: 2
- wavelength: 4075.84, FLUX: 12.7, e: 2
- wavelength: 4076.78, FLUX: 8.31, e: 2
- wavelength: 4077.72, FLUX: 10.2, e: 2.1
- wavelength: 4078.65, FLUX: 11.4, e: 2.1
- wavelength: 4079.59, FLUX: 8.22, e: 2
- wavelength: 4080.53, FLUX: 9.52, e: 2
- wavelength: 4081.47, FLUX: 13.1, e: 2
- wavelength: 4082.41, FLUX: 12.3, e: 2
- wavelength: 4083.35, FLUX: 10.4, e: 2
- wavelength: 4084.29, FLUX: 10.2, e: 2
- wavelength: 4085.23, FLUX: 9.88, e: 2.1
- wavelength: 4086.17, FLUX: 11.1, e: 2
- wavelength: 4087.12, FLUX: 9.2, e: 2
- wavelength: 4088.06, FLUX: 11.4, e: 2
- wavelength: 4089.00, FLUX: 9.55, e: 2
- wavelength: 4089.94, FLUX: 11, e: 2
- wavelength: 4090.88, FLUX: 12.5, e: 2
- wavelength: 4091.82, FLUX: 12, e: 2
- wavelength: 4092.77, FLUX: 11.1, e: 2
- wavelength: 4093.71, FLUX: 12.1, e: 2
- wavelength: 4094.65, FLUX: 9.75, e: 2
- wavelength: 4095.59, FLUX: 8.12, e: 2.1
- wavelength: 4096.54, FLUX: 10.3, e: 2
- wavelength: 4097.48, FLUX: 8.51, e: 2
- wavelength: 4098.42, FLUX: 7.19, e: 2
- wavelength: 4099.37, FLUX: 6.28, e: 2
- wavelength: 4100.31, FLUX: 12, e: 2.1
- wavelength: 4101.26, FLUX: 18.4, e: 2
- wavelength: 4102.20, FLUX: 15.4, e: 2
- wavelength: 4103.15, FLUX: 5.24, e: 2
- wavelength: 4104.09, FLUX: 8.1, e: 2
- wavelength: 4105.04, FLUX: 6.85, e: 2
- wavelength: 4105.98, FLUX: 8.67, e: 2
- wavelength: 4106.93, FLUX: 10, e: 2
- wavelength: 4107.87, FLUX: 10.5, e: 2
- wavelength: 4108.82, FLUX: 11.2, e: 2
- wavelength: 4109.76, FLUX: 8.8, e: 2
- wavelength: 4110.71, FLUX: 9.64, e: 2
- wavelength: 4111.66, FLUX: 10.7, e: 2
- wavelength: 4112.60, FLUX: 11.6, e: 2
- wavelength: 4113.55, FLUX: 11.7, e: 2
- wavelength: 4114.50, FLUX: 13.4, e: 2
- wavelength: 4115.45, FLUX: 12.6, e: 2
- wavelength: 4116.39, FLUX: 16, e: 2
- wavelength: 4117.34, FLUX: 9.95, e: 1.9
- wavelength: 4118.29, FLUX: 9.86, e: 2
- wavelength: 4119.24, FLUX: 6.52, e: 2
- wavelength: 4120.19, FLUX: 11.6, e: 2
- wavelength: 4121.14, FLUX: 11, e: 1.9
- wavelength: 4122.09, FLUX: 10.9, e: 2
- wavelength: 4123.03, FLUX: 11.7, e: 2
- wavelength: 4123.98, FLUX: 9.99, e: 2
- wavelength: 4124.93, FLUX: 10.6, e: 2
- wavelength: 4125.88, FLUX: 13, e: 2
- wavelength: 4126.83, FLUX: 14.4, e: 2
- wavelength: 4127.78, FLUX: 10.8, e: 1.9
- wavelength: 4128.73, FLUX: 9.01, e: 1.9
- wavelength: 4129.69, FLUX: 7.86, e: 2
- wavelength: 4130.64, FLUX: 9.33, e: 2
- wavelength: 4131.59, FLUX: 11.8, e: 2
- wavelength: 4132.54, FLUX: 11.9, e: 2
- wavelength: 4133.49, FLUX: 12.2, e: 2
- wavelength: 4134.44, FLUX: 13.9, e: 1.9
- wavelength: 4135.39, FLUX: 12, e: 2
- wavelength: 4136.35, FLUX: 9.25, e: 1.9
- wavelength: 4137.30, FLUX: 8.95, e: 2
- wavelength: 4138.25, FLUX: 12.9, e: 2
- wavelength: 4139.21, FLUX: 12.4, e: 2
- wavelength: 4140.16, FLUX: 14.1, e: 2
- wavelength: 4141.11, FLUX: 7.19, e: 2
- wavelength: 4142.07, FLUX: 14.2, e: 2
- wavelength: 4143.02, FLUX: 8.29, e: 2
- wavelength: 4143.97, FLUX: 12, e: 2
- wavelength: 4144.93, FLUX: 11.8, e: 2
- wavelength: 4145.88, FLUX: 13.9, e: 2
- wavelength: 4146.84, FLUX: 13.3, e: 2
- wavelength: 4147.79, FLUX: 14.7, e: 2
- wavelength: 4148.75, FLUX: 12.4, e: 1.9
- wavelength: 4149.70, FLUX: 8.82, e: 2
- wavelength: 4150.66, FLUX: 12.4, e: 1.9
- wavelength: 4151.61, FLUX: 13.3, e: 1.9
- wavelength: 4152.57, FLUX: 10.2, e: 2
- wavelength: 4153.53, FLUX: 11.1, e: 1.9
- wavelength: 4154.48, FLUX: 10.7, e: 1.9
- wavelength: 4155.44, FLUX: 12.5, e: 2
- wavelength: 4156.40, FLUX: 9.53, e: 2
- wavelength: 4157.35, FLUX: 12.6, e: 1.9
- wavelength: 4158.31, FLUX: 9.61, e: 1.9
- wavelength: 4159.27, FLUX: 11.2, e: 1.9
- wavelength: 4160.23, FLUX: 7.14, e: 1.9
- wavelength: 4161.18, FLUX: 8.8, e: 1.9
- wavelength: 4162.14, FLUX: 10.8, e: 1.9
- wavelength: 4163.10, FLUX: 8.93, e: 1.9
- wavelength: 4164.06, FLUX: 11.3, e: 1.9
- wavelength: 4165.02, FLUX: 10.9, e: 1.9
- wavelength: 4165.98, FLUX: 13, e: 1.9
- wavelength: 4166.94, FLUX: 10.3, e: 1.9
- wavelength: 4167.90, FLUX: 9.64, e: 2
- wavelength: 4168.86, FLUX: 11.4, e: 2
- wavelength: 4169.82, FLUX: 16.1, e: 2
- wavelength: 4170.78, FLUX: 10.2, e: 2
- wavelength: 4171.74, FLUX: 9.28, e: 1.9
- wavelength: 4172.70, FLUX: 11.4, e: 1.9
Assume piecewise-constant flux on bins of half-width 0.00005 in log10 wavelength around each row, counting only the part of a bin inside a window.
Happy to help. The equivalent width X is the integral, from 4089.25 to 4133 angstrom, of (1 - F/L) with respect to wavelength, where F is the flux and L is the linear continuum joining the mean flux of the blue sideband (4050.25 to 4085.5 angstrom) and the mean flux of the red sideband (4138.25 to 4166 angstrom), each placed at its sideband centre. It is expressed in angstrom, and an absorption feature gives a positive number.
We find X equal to 3.06 angstrom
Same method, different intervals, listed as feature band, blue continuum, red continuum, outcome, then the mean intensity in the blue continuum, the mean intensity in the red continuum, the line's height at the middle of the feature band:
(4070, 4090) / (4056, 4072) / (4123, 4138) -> 1.03 angstrom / 12.1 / 11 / 11.8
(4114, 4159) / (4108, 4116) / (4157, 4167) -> -2.51 angstrom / 11.2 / 10.4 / 10.8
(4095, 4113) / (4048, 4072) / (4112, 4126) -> 2.44 angstrom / 11.7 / 11.3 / 11.4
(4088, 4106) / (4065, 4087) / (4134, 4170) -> 2.10 angstrom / 11.7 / 11.3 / 11.6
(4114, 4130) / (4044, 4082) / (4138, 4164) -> 0.33 angstrom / 11.6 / 11.3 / 11.4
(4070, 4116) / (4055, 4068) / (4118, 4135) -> 1.83 angstrom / 11.6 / 10.9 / 11.3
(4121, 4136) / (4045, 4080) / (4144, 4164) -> 0.09 angstrom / 11.7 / 11.2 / 11.3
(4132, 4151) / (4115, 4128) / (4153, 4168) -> -1.56 angstrom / 11.4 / 10.5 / 10.9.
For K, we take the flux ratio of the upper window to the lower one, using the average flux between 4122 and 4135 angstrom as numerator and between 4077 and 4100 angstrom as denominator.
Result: 1.1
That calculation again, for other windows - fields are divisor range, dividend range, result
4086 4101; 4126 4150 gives 1.13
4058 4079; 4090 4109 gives 0.83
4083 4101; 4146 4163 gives 1.09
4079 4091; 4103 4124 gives 0.98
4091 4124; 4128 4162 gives 1.06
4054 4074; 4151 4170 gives 0.89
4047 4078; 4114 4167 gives 0.96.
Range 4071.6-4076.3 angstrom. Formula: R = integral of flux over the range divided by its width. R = 13.1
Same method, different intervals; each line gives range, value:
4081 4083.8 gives 11.9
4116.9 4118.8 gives 9.83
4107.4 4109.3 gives 10.9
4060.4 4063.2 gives 11.1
